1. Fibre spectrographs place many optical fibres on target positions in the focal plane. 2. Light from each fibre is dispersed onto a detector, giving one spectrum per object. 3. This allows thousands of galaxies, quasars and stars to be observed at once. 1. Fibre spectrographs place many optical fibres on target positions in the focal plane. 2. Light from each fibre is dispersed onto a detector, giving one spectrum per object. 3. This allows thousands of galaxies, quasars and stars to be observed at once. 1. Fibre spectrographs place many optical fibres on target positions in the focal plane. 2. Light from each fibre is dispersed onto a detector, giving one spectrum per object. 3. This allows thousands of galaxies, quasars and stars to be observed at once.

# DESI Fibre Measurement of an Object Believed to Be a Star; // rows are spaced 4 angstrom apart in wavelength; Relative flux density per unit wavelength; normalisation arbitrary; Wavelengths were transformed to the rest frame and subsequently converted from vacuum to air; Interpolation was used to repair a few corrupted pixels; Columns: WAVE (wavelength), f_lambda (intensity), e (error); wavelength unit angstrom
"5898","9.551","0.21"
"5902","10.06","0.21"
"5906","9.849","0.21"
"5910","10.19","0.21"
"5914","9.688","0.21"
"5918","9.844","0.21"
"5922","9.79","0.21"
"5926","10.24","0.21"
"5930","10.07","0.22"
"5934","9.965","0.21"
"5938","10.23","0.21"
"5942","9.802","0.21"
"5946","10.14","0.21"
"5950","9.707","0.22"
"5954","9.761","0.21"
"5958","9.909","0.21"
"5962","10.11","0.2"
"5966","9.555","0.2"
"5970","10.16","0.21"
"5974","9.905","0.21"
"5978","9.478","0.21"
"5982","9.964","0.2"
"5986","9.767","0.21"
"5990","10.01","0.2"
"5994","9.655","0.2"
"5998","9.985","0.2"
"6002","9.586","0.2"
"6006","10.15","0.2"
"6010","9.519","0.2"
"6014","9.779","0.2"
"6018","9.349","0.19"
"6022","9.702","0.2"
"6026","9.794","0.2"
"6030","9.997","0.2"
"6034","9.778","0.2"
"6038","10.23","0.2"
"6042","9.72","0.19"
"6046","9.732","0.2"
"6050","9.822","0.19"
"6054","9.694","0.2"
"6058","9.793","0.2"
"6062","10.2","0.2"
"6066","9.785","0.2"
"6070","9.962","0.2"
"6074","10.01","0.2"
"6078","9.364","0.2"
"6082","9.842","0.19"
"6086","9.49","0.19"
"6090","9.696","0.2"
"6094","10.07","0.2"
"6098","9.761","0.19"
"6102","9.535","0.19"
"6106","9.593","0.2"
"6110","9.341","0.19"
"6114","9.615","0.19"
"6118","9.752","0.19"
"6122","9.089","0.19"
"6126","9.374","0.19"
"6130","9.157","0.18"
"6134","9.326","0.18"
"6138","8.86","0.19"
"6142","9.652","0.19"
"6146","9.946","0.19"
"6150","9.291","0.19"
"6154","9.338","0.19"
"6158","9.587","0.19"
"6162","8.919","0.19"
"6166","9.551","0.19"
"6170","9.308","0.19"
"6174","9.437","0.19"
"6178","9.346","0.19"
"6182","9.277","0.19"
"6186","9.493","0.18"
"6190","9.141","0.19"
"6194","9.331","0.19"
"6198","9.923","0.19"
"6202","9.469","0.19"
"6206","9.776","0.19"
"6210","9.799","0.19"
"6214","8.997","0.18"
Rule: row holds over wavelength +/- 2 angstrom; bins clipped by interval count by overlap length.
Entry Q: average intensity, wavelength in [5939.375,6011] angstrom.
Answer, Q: 9.85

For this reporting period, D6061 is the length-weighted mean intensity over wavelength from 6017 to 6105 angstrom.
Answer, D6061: 9.79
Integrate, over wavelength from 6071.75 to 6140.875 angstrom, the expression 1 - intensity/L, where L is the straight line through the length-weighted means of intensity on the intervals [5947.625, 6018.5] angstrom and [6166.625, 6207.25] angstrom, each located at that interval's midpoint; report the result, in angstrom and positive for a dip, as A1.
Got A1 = 0.47 angstrom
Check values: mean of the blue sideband 9.81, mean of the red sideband 9.45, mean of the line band 9.53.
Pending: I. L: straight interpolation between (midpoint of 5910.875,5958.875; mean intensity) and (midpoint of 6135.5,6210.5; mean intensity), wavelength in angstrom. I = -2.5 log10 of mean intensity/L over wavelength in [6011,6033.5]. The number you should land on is 0.00 mag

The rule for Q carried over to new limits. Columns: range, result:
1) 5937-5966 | 9.91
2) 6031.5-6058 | 9.83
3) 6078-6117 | 9.65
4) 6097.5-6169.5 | 9.42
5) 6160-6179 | 9.31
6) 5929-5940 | 10.1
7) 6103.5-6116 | 9.52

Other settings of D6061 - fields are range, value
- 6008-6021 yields 9.56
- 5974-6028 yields 9.75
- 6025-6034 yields 9.88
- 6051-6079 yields 9.85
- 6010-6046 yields 9.77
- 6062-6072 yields 9.94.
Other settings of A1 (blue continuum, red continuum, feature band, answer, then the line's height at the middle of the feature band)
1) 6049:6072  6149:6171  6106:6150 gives 0.4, 9.51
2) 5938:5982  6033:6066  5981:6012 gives 0.1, 9.87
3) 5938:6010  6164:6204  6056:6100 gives -0.8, 9.65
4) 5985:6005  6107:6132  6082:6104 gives -0.5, 9.49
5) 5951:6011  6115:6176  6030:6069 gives -0.9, 9.65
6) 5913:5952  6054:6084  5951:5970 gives 0.1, 9.93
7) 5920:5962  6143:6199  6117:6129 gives 0.2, 9.53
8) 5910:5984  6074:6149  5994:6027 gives 0.1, 9.77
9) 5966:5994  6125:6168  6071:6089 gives -0.3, 9.55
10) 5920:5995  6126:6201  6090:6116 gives -0.3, 9.54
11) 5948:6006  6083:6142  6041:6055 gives -0.1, 9.65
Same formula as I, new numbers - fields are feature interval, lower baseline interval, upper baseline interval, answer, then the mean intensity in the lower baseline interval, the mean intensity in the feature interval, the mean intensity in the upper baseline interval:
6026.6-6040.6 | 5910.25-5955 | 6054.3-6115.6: -0.018 mag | 9.94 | 9.97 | 9.74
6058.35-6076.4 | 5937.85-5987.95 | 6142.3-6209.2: -0.032 mag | 9.87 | 9.96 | 9.46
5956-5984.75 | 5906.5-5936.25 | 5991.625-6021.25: -0.005 mag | 9.97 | 9.87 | 9.72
